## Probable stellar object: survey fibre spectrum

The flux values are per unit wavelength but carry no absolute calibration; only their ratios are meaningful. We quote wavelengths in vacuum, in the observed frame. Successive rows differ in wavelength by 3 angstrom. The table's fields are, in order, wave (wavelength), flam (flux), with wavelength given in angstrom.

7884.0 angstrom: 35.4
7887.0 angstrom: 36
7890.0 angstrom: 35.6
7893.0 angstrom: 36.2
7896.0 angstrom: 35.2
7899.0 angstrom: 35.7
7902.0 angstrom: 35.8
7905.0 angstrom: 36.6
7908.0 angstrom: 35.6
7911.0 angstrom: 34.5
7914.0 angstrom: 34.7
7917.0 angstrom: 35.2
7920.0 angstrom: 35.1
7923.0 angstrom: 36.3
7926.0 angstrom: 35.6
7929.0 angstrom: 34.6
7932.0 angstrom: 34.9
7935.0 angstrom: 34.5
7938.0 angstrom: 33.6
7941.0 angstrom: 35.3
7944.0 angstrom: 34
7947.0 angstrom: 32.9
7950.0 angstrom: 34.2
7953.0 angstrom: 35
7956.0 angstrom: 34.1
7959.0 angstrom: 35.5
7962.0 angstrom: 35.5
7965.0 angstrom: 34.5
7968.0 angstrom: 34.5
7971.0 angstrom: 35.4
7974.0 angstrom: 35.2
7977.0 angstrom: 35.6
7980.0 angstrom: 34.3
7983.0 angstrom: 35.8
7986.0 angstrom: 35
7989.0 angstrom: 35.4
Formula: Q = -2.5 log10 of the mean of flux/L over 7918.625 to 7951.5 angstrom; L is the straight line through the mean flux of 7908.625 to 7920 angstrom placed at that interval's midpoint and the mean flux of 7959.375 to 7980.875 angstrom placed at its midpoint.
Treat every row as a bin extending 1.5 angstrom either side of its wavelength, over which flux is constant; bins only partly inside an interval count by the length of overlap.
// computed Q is 0.01 mag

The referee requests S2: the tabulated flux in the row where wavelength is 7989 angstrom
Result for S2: 35.4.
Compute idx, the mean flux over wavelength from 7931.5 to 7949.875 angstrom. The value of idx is 34.2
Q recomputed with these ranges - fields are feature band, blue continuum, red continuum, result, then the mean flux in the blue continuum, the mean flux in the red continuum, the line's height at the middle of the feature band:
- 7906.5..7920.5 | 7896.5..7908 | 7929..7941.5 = 0.013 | 35.9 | 34.5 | 35.4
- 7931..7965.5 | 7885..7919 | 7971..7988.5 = 0.026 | 35.5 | 35.2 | 35.3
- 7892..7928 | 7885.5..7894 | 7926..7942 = -0.006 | 35.9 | 34.7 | 35.3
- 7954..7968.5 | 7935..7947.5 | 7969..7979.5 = -0.002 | 34.1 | 35.3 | 34.8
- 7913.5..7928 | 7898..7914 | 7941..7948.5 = -0.016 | 35.5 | 33.8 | 34.9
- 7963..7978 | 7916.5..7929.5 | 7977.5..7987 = 0.004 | 35.4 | 35.1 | 35.2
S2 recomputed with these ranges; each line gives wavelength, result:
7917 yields 35.2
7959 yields 35.5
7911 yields 34.5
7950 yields 34.2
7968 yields 34.5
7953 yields 35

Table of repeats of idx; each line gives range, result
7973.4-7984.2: 35.2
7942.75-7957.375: 34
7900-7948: 35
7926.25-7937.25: 34.7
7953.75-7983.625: 35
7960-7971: 34.9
